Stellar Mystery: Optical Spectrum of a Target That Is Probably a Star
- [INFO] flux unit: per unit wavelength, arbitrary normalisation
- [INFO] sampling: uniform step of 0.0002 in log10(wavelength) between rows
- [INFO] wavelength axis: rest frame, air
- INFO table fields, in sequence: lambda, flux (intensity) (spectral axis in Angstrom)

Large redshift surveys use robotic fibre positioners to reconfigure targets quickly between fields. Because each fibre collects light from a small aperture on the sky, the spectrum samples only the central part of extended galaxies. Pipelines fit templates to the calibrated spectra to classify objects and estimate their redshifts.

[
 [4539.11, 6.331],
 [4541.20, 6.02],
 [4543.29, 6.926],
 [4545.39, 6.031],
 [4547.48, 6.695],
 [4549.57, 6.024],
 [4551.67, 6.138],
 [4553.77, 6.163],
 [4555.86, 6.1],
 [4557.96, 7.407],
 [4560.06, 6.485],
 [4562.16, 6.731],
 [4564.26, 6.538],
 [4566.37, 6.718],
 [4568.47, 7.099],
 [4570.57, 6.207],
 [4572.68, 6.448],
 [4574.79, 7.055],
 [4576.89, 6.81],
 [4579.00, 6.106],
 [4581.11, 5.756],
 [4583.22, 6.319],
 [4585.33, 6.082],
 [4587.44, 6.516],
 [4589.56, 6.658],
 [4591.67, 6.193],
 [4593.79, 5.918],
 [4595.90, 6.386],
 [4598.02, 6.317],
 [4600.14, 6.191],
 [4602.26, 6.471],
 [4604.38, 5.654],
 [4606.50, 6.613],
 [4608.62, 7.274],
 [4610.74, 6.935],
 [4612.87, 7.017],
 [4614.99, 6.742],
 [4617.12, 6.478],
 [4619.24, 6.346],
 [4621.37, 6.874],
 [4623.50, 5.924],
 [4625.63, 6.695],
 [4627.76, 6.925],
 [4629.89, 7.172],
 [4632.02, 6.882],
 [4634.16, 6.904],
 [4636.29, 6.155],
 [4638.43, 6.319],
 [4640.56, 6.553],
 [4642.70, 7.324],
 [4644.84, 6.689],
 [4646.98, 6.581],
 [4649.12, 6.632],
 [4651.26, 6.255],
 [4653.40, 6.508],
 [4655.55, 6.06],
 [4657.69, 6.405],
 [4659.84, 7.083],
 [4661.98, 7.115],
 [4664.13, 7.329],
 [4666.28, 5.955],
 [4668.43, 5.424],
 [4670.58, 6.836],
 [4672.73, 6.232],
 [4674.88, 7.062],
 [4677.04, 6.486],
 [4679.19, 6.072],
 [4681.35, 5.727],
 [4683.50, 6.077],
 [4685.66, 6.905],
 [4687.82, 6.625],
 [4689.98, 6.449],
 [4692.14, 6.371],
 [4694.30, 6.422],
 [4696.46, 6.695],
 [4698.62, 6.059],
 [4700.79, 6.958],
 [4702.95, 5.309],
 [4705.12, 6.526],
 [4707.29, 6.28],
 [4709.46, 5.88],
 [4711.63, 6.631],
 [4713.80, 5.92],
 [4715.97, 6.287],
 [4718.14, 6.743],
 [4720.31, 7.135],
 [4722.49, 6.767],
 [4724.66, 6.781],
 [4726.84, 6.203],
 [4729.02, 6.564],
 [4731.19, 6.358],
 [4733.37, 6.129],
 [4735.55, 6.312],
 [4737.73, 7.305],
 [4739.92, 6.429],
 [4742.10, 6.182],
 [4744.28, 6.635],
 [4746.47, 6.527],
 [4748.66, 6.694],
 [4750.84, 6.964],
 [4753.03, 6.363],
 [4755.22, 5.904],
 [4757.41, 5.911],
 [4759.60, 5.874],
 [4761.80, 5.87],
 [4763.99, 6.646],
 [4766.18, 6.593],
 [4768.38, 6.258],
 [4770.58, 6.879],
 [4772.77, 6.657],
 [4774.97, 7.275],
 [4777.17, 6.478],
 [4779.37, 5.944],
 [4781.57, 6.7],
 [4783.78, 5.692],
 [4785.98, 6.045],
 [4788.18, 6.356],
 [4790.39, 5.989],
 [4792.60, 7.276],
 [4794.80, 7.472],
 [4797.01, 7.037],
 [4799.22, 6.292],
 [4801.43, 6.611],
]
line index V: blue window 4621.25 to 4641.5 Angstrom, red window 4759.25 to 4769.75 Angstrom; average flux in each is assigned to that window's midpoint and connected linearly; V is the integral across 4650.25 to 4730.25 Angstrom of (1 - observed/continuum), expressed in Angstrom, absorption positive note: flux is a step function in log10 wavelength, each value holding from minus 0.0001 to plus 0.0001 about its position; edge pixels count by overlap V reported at 0.52 Angstrom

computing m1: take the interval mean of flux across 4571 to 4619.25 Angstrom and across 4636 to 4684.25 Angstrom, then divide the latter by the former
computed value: 1.01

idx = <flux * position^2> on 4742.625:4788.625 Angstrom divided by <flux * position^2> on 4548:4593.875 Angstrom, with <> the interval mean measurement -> 1.08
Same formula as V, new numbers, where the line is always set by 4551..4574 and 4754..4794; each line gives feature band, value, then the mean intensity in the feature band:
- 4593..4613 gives 0.2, 6.46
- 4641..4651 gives -0.4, 6.74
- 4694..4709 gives 0.3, 6.3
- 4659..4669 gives -0.3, 6.63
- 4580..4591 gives 0.5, 6.26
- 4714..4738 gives -0.5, 6.55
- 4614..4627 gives 0.0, 6.52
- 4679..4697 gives 0.2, 6.38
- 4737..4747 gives -0.3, 6.59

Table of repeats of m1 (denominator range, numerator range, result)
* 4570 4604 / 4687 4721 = 1.01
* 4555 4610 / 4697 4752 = 1.00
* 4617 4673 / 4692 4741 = 0.98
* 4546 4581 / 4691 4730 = 0.98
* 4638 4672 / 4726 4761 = 0.97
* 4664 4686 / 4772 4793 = 1.01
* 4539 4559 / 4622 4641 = 1.04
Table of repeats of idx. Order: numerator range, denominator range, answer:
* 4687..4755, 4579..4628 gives 1.06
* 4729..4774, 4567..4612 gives 1.07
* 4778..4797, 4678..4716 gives 1.07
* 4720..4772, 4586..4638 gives 1.05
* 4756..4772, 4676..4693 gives 1.03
